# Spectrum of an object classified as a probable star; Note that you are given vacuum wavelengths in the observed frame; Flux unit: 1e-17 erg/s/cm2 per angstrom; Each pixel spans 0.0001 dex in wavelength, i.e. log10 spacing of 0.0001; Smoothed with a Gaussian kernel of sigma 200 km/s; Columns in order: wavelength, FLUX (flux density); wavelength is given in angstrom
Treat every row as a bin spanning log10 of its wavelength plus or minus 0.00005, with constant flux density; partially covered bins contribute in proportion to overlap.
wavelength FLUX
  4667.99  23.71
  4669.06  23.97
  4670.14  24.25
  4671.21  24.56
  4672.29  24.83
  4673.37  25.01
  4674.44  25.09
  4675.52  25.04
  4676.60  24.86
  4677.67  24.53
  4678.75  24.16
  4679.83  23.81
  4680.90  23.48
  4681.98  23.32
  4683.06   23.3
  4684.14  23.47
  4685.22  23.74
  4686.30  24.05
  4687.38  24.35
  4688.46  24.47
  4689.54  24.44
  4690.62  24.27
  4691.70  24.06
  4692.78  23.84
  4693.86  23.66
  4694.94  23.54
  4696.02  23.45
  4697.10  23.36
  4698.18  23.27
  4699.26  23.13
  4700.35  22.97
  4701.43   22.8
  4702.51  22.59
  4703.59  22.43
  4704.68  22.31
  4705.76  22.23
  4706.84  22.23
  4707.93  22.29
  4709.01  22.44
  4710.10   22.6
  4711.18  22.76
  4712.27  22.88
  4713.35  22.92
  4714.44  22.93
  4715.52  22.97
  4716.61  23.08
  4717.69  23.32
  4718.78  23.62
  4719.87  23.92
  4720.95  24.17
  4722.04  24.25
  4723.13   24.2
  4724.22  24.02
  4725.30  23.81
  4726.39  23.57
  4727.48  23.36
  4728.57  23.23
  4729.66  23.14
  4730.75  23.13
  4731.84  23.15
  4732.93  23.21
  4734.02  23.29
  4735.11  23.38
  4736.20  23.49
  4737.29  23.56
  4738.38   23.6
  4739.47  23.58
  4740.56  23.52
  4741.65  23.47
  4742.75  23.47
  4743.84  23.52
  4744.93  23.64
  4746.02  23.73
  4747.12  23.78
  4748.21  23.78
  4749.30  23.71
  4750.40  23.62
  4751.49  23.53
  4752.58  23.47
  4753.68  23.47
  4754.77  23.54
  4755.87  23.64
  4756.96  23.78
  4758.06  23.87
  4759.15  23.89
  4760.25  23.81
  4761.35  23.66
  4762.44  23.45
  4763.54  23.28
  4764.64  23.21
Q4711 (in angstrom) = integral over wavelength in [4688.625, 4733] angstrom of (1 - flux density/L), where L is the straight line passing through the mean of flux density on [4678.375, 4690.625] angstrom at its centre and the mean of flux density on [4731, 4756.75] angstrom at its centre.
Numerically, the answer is 0.85 angstrom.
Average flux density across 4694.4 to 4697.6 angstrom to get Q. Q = 23.5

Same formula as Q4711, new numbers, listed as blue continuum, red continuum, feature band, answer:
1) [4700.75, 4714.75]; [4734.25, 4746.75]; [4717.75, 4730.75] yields -0.4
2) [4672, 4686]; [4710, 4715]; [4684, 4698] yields -0.1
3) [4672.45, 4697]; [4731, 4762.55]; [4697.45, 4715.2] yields 0.9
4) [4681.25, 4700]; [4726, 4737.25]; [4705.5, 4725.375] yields 0.2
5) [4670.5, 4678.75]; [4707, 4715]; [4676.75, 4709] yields 0.4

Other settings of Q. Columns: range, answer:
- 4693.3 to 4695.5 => 23.6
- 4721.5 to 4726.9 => 24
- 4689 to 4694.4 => 24.1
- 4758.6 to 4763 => 23.7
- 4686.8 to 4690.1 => 24.4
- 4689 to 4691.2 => 24.3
